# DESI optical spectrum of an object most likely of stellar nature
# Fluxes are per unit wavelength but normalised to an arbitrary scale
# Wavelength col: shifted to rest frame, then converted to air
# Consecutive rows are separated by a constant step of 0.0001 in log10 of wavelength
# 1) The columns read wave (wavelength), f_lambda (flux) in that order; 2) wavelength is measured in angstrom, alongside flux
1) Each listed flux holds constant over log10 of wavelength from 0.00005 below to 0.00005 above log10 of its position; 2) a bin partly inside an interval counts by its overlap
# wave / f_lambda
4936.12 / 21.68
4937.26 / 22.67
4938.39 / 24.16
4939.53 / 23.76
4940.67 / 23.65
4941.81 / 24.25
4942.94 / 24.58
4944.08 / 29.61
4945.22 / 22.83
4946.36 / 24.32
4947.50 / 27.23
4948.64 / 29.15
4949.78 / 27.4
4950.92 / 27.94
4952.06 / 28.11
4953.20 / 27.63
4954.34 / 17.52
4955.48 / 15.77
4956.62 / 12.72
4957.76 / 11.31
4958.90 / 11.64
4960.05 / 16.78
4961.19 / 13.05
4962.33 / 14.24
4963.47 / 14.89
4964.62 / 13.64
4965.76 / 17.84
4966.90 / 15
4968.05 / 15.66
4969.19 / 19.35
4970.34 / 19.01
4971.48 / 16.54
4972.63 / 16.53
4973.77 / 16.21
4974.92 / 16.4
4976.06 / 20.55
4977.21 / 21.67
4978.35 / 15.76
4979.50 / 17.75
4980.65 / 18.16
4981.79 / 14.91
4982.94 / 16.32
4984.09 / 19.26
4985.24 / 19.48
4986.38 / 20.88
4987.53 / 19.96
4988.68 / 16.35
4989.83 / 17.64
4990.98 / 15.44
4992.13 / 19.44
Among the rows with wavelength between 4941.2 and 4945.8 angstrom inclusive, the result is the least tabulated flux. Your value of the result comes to 22.83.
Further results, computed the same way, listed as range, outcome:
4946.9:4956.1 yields 15.77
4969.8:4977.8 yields 16.21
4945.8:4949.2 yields 24.32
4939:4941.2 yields 23.65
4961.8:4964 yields 14.24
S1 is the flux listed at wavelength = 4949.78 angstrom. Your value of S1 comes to 27.4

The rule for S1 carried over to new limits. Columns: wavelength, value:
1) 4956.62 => 12.72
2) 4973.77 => 16.21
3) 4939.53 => 23.76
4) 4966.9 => 15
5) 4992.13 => 19.44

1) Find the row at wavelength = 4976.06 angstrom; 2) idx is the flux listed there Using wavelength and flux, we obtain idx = 20.55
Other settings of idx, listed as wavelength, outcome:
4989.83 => 17.64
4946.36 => 24.32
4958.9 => 11.64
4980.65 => 18.16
